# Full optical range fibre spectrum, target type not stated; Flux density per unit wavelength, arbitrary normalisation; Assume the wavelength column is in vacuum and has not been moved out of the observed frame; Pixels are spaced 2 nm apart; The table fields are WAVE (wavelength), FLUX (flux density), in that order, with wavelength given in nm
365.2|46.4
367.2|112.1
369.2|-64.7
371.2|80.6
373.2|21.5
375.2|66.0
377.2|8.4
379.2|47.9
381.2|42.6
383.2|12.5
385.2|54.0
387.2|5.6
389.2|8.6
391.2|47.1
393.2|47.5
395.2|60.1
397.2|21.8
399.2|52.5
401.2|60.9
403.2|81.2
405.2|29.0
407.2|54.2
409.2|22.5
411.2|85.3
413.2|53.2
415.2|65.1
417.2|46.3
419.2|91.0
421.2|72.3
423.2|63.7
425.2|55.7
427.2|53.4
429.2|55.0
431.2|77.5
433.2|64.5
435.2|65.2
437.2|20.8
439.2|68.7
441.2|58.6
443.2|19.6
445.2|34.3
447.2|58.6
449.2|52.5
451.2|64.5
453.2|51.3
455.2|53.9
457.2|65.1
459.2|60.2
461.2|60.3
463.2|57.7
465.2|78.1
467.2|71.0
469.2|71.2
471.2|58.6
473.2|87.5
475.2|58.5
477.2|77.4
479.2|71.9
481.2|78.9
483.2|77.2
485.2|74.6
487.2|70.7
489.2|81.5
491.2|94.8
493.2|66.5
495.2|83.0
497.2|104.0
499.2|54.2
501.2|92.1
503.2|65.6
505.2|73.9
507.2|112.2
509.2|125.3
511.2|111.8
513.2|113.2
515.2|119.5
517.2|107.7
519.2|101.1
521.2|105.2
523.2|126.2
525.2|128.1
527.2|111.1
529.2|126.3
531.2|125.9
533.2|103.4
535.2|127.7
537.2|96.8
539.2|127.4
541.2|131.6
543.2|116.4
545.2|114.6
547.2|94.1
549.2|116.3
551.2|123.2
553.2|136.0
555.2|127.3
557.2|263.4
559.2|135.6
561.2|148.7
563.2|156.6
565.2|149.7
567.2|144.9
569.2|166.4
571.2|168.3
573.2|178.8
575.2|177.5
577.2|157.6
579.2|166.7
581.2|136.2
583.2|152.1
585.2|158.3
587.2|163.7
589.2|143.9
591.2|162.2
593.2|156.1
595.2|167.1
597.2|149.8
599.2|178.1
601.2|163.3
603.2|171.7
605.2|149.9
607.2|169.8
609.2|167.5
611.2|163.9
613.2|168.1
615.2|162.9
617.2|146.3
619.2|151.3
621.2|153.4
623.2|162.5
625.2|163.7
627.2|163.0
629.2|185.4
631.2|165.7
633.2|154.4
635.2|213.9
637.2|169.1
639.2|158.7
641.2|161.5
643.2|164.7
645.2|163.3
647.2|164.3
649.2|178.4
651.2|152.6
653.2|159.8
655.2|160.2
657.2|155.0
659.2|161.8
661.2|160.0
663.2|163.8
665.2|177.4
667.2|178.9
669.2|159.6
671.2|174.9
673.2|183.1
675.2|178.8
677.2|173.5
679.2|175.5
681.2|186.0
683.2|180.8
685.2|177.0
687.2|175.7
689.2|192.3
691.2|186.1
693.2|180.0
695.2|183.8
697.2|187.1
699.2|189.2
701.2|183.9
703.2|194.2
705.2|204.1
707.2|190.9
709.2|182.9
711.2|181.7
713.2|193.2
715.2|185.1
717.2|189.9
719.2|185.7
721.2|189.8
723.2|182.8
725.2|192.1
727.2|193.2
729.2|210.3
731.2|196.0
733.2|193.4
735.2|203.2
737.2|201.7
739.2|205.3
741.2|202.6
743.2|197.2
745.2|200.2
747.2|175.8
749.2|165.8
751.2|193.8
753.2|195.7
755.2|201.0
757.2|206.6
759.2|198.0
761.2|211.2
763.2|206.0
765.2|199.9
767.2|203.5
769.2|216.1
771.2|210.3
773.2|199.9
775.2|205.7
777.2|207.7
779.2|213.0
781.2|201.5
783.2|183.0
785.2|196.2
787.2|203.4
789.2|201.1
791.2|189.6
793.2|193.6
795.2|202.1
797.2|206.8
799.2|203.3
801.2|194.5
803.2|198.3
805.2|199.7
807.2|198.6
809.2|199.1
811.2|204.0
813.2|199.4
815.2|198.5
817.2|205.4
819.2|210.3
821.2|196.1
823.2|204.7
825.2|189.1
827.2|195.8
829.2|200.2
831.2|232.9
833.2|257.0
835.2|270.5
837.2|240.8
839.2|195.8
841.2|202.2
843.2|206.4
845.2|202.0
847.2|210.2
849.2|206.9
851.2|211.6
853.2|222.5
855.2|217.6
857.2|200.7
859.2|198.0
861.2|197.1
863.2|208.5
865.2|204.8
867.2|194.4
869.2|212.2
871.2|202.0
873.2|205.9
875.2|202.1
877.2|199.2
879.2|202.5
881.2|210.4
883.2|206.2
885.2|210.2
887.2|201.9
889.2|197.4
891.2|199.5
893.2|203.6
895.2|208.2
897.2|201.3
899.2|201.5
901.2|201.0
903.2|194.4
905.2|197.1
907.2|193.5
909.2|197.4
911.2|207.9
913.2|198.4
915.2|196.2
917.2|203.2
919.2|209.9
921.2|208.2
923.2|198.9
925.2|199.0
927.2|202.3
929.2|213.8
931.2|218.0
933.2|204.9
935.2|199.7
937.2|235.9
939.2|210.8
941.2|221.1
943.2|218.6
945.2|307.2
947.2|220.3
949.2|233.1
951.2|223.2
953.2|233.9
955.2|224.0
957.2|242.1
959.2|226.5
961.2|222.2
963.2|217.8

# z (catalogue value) 0.27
